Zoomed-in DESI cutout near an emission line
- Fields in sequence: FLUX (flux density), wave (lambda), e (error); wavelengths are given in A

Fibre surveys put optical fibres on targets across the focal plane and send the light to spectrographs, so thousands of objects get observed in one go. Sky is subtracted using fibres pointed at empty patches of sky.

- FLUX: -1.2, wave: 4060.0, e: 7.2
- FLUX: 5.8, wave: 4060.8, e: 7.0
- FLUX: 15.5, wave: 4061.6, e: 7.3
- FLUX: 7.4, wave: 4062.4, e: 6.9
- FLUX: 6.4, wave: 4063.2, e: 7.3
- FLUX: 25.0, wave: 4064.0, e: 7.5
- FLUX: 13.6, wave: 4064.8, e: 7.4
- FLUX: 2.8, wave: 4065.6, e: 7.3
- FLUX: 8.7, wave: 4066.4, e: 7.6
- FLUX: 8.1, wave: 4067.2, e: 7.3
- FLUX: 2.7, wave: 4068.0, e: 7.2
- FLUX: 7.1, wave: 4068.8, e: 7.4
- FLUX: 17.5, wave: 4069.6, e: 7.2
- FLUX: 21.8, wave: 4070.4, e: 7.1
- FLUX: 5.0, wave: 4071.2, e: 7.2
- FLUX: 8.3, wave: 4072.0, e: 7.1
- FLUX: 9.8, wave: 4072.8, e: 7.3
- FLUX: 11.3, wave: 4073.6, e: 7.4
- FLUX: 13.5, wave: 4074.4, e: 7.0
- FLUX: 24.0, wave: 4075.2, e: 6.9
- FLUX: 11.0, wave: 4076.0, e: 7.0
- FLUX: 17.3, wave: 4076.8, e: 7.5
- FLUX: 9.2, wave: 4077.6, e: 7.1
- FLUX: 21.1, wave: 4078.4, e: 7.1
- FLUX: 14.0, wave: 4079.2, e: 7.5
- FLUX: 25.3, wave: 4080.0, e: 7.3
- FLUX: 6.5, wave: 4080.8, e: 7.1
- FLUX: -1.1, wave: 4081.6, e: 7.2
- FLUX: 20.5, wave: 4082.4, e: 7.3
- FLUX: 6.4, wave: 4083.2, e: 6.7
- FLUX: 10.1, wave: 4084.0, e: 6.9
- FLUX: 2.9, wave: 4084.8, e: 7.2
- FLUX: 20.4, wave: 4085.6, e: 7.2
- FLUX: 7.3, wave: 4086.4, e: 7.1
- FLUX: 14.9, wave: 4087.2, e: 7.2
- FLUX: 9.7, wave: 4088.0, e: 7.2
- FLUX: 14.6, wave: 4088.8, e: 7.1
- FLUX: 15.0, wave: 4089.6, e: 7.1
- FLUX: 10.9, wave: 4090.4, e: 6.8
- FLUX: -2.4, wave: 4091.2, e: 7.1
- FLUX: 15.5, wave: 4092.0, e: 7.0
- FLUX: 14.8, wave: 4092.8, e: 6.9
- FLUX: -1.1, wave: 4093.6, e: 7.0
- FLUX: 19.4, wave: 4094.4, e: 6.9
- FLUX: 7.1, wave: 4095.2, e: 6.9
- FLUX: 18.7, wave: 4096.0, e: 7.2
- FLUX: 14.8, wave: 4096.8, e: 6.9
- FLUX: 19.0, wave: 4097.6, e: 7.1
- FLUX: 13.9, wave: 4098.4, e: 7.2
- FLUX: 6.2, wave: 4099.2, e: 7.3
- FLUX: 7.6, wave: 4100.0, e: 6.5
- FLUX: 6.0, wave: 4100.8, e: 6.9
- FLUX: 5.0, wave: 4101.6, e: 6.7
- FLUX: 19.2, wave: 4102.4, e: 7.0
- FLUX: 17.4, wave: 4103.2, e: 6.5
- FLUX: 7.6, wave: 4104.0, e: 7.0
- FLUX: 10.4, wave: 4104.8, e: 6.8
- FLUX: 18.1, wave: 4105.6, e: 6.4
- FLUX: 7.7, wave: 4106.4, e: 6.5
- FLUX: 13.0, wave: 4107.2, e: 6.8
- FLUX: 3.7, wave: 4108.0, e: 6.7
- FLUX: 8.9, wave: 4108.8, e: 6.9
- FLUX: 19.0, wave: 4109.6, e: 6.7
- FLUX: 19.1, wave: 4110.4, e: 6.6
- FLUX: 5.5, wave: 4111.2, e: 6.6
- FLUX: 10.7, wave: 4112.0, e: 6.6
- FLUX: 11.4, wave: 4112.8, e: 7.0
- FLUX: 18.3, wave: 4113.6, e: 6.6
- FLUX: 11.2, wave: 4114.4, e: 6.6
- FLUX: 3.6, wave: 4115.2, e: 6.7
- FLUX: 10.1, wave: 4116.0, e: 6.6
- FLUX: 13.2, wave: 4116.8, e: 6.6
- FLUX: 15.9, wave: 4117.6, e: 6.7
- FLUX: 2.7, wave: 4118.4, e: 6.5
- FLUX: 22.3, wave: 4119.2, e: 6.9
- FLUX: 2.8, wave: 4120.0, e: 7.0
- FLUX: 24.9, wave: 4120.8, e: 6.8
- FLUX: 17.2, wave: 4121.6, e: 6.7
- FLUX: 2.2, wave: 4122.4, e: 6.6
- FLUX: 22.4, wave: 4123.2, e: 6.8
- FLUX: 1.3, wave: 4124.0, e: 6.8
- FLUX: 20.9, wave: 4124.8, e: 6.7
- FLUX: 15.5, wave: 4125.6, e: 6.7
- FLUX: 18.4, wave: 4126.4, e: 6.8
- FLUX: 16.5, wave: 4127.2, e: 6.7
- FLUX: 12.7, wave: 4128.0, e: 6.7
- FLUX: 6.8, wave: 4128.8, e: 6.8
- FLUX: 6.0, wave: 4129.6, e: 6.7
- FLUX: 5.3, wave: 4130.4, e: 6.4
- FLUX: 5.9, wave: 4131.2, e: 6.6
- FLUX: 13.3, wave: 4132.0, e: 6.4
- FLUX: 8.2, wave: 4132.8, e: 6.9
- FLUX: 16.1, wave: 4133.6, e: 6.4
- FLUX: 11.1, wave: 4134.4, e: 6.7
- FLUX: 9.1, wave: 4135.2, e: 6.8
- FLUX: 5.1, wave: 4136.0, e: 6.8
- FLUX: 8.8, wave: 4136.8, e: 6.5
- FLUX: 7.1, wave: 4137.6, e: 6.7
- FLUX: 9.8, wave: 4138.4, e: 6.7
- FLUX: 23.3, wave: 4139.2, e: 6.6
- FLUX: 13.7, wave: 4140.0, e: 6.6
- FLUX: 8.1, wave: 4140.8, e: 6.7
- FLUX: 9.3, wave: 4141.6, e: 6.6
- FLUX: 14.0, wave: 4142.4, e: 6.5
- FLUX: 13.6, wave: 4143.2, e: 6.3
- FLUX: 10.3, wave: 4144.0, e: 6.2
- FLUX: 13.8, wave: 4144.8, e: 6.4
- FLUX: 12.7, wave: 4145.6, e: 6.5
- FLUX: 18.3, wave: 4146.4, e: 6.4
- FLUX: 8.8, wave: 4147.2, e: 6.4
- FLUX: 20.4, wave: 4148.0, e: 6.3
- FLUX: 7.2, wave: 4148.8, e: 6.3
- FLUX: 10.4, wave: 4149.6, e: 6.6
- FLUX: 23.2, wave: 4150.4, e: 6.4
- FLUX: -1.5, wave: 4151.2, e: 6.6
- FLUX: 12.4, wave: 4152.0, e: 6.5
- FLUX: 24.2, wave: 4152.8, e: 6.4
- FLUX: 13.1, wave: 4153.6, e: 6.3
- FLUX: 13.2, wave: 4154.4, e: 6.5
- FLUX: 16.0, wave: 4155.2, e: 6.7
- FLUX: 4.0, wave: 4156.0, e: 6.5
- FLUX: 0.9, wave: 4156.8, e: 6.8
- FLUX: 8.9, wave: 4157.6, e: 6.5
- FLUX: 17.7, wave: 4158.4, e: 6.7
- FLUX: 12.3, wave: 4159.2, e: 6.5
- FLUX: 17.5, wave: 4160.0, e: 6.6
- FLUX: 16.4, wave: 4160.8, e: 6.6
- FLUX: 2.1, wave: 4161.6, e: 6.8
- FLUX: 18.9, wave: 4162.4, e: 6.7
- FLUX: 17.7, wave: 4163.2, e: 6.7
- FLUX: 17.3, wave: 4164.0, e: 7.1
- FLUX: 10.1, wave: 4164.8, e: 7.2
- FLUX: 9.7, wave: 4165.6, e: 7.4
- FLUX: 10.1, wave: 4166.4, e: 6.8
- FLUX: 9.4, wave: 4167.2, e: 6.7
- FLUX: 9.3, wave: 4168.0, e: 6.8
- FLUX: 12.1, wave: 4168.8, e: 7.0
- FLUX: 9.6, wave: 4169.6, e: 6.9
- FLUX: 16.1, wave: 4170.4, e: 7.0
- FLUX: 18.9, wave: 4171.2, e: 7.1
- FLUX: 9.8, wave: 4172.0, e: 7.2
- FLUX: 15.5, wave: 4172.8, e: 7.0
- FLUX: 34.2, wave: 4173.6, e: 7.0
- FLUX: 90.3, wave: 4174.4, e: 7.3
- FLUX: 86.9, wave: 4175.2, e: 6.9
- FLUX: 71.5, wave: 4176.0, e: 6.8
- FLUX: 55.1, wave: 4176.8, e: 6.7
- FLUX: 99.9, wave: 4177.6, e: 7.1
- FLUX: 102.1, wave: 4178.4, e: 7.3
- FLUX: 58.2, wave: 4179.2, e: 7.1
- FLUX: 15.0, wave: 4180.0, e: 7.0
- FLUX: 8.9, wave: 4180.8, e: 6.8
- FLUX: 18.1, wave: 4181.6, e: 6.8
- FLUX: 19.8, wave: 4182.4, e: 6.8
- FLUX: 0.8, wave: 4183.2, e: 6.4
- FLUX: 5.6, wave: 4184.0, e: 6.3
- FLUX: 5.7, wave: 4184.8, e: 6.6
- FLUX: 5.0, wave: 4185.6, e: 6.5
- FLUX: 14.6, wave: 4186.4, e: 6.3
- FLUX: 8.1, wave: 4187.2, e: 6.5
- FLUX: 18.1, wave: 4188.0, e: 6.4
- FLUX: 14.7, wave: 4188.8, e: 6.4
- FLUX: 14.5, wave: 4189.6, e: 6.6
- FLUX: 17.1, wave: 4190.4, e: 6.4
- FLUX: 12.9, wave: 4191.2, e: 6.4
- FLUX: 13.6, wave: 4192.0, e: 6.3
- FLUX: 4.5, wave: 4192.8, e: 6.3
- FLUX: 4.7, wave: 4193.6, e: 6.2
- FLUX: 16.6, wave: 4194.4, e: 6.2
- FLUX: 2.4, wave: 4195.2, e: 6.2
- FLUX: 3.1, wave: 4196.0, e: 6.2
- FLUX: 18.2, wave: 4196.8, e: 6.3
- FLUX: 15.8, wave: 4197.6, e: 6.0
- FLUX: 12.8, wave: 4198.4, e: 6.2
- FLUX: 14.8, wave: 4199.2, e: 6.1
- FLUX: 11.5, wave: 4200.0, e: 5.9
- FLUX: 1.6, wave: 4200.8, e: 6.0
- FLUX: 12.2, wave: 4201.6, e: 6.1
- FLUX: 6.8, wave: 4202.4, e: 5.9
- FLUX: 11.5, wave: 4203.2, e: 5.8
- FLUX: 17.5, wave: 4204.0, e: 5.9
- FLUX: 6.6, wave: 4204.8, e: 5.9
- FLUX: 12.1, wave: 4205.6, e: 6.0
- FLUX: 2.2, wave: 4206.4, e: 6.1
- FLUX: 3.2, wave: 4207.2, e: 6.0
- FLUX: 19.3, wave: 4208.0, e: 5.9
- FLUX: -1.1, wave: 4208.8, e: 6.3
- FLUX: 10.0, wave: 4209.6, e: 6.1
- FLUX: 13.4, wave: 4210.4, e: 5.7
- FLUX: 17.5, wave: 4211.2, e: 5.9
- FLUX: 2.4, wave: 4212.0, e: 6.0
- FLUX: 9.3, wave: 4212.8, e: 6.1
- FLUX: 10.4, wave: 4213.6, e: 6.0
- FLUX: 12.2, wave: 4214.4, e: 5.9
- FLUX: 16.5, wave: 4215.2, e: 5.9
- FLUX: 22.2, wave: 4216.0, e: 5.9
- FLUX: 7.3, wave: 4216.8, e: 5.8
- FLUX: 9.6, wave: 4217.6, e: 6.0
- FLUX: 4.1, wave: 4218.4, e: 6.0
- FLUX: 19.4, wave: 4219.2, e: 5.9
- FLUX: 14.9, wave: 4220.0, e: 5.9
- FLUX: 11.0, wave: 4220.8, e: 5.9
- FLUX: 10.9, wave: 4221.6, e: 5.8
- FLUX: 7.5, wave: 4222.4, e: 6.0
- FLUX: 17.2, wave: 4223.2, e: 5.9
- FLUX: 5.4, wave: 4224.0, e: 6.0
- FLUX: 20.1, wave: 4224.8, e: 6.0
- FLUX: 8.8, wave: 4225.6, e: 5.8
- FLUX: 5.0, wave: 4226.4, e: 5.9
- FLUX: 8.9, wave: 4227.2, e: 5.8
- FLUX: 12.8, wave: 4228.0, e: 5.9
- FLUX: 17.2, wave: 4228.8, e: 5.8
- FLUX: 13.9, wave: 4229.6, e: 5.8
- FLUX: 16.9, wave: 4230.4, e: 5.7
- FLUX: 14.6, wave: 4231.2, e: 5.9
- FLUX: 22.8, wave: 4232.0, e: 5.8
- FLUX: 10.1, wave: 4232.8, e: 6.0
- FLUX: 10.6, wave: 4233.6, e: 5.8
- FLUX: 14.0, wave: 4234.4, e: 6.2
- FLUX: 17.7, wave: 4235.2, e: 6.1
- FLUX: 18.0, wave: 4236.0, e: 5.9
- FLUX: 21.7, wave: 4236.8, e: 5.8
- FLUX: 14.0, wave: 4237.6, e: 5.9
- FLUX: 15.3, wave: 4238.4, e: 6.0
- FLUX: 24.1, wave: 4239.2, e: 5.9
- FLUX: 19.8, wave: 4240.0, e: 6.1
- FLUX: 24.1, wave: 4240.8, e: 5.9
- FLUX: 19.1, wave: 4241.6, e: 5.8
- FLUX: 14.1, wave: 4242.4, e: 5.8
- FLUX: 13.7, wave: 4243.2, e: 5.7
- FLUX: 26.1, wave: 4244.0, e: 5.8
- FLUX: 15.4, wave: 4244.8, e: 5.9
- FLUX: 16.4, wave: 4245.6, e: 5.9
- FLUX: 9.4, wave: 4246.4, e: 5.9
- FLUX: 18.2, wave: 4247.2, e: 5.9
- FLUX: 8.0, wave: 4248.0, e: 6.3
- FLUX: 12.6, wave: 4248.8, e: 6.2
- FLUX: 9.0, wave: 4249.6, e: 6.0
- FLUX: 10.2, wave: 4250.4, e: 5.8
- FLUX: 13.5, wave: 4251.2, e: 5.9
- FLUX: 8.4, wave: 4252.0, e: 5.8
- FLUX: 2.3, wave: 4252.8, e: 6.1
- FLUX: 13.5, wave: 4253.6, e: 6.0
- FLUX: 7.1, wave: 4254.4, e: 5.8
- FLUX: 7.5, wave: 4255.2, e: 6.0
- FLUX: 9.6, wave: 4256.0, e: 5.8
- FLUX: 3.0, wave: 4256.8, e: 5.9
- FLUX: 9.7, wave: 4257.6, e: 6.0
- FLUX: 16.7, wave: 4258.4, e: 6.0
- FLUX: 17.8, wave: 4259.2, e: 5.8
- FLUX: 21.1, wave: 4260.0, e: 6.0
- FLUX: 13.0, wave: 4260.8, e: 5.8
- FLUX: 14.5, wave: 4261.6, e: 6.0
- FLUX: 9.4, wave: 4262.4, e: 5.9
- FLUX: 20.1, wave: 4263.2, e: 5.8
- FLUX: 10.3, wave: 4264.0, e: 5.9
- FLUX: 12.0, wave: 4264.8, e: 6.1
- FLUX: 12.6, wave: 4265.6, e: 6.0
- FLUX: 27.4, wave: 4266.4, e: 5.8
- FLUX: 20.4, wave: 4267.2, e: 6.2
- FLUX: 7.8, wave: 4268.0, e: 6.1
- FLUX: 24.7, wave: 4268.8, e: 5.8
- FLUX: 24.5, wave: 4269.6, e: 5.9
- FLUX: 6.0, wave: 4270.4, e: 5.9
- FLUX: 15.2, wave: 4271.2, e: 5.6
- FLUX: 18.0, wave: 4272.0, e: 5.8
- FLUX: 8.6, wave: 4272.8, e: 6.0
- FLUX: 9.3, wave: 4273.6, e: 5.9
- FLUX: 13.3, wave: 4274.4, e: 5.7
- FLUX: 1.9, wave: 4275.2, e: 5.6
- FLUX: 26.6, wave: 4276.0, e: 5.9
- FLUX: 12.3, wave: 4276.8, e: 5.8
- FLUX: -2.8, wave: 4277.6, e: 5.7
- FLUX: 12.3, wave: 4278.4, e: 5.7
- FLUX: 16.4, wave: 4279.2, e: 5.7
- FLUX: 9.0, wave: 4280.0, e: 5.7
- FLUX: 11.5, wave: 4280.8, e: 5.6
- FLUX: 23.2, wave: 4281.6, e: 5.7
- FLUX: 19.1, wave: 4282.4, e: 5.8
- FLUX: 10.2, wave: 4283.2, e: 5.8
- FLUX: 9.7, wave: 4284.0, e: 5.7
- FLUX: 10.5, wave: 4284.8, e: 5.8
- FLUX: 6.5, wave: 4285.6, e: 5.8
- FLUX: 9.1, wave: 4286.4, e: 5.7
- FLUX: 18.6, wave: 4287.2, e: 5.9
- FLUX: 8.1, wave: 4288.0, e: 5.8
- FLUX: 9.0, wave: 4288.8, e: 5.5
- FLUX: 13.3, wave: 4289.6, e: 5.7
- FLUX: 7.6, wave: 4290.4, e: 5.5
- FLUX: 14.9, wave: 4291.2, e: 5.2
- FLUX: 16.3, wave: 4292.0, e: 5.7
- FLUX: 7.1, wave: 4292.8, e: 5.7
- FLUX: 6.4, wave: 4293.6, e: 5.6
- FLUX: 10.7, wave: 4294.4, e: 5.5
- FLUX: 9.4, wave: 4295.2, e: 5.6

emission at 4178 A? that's [O II] 3727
